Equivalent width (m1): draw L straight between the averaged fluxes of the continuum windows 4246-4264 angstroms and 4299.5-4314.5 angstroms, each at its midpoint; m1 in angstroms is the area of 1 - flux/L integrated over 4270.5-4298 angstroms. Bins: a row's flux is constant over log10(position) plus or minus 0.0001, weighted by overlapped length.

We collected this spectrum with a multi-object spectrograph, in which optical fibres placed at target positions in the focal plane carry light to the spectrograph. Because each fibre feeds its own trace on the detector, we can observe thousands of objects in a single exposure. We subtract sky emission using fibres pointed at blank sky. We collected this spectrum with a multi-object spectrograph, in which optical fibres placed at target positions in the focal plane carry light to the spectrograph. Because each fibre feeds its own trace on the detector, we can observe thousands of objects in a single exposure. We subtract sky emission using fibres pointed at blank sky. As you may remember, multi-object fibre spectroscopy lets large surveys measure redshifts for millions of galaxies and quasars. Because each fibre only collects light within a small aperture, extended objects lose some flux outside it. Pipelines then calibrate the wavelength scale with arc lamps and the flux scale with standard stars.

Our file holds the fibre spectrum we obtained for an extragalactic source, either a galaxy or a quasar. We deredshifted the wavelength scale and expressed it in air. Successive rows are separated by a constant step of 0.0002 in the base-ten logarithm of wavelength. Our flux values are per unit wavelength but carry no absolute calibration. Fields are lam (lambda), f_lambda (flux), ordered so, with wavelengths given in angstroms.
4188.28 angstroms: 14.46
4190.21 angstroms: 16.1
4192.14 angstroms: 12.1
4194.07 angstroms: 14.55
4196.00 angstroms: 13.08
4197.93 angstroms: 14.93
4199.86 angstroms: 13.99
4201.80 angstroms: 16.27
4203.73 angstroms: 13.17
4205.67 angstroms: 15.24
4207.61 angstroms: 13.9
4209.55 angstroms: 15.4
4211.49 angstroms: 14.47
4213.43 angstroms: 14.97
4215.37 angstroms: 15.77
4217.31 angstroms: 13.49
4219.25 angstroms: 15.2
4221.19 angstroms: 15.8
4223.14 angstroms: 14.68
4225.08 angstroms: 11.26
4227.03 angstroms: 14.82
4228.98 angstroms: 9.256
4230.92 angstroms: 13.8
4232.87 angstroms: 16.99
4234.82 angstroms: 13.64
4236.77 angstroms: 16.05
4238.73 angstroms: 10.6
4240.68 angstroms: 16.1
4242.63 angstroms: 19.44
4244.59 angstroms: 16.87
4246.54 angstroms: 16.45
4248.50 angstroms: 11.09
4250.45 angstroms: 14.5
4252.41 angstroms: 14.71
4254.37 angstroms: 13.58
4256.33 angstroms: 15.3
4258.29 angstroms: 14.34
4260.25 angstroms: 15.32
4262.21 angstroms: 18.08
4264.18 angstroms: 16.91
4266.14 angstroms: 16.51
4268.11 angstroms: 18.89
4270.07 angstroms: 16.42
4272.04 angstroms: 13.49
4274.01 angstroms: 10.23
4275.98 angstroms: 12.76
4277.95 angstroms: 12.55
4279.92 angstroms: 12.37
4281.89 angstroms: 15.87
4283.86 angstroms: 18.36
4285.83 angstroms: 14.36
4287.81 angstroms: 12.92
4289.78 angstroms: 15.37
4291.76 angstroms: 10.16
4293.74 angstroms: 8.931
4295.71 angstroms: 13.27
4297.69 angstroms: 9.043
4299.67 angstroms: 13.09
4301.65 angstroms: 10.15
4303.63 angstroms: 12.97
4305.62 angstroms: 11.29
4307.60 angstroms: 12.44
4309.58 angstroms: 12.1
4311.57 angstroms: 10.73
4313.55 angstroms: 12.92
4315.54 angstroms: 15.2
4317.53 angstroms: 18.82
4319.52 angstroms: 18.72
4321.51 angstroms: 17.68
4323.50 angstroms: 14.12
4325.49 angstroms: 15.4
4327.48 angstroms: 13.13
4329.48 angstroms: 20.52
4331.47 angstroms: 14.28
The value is 0.4 angstroms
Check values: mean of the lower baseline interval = 14.9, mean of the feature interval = 13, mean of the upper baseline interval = 11.9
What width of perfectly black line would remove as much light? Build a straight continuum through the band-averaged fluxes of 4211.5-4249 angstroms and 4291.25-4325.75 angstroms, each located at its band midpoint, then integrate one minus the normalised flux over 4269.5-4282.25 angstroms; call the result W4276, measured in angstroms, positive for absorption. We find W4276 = 0.6 angstroms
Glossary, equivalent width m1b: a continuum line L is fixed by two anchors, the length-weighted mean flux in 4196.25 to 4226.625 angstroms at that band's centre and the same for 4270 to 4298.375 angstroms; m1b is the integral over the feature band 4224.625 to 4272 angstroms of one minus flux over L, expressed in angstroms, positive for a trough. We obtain -4.5 angstroms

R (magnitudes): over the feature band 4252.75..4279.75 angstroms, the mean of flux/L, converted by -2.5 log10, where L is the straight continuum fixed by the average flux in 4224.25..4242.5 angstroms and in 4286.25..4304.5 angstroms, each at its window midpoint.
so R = -0.16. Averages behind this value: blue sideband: 13.9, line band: 14.9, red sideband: 11.8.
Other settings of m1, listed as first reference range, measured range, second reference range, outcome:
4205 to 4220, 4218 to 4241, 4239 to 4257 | 1.6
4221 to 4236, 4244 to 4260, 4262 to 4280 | -0.3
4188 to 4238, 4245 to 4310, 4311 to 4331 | 6.0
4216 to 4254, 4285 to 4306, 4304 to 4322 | 3.5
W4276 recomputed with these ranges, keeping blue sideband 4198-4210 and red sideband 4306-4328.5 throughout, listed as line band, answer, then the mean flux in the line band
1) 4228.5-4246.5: -0.5 angstroms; 15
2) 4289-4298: 1.9 angstroms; 11.4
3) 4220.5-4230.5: 1.0 angstroms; 13.1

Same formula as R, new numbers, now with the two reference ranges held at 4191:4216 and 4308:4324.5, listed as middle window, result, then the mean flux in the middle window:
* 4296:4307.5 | 0.279 mag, 11.5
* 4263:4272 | -0.143 mag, 16.8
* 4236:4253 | -0.034 mag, 15.1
